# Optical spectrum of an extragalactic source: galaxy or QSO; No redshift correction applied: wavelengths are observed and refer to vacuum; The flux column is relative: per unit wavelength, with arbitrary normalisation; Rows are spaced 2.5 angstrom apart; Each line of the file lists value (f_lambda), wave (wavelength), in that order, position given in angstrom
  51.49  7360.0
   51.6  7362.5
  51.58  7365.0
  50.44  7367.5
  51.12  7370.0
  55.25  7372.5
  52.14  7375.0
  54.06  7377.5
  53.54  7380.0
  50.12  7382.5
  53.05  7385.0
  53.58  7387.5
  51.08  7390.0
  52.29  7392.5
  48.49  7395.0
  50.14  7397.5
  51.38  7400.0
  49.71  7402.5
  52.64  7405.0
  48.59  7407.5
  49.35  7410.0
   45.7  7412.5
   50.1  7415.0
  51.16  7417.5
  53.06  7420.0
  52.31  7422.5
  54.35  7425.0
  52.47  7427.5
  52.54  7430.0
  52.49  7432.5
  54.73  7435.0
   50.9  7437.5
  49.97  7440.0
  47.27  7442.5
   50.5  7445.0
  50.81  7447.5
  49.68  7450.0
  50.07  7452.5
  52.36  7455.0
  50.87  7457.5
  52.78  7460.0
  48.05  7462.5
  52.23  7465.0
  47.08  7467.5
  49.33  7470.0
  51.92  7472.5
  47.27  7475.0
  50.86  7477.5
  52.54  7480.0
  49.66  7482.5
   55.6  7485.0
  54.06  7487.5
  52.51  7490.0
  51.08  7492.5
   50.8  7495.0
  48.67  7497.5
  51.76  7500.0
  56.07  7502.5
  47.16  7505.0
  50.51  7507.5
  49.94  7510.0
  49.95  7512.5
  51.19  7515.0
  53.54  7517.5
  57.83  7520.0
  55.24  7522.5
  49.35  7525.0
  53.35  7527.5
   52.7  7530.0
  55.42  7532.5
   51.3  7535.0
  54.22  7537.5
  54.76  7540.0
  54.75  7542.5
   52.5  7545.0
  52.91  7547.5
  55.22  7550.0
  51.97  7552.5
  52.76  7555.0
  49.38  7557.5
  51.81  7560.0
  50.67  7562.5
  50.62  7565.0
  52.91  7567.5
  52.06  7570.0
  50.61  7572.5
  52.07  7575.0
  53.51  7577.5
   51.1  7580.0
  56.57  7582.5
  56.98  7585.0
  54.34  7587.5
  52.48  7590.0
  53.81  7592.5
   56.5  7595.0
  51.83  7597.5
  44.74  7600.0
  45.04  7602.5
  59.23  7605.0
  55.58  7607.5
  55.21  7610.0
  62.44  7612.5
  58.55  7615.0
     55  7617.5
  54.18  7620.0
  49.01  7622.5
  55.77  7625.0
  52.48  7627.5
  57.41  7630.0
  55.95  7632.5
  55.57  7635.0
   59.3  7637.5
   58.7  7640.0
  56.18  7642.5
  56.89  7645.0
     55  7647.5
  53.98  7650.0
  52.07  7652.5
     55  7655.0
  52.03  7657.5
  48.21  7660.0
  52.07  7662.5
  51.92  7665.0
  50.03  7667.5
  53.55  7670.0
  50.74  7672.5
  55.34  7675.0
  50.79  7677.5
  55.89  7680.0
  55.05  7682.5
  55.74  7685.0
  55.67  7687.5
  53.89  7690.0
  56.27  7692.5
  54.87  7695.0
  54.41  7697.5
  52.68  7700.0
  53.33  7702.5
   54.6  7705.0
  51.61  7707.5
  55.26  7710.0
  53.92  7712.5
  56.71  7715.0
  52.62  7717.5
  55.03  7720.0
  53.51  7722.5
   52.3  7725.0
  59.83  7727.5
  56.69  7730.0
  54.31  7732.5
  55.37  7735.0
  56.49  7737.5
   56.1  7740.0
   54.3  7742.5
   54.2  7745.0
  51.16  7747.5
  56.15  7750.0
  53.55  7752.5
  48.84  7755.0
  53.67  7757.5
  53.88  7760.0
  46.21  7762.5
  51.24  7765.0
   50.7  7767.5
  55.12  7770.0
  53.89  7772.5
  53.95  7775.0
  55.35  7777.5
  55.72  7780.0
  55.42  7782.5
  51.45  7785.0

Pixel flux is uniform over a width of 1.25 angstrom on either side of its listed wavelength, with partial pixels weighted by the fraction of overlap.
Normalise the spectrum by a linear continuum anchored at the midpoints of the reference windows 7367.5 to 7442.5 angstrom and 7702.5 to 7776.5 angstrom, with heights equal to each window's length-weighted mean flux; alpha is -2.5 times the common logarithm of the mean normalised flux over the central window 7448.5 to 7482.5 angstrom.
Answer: 0.03 mag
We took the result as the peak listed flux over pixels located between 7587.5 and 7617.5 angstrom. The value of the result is 62.44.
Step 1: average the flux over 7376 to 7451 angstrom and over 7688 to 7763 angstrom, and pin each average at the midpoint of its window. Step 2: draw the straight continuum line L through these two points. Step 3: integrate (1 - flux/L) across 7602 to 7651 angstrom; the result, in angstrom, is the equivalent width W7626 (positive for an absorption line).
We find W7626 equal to -2.3 angstrom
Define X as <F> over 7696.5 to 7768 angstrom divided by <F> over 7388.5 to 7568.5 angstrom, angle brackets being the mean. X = 1.04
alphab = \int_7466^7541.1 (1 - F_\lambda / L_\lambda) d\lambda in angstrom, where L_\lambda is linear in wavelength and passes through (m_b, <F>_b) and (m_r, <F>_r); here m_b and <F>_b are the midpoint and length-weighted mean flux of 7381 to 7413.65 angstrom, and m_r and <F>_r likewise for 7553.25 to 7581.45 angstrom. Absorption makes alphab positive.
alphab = -0.9 angstrom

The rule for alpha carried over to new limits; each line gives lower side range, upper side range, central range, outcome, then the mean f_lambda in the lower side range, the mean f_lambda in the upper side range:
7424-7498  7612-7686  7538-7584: 0.005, 51.1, 54.4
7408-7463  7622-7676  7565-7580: 0.019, 51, 54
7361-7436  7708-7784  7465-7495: 0.022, 51.6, 54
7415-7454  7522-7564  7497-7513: 0.034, 51.4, 52.8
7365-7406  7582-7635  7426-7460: 0.027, 51.8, 54.4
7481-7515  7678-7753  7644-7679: 0.024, 51.4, 54.7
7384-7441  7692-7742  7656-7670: 0.062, 51.3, 54.8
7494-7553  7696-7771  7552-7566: 0.033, 52.6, 53.8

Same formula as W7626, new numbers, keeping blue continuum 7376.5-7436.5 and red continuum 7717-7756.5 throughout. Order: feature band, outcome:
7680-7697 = -0.39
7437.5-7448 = 0.43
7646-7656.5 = -0.07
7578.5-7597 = -0.45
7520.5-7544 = -0.42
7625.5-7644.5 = -1.05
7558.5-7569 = 0.29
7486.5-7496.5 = 0.06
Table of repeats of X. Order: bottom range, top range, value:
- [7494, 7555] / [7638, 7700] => 1.03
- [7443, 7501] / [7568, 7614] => 1.05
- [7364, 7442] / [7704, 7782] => 1.05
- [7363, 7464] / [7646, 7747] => 1.05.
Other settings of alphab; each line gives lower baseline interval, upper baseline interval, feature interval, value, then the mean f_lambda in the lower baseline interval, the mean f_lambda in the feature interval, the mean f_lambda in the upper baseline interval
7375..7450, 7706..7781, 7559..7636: -1.4 angstrom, 51.2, 53.7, 53.9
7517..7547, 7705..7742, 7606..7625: -0.5 angstrom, 53.7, 55.8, 55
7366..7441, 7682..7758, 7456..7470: 0.5 angstrom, 51.6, 50.2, 54.5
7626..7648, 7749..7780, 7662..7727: 1.1 angstrom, 56.4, 53.9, 52.8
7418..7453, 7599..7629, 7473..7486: 0.3 angstrom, 51.5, 51.1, 54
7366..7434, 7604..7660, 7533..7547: 0.1 angstrom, 51.5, 53.6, 55.5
